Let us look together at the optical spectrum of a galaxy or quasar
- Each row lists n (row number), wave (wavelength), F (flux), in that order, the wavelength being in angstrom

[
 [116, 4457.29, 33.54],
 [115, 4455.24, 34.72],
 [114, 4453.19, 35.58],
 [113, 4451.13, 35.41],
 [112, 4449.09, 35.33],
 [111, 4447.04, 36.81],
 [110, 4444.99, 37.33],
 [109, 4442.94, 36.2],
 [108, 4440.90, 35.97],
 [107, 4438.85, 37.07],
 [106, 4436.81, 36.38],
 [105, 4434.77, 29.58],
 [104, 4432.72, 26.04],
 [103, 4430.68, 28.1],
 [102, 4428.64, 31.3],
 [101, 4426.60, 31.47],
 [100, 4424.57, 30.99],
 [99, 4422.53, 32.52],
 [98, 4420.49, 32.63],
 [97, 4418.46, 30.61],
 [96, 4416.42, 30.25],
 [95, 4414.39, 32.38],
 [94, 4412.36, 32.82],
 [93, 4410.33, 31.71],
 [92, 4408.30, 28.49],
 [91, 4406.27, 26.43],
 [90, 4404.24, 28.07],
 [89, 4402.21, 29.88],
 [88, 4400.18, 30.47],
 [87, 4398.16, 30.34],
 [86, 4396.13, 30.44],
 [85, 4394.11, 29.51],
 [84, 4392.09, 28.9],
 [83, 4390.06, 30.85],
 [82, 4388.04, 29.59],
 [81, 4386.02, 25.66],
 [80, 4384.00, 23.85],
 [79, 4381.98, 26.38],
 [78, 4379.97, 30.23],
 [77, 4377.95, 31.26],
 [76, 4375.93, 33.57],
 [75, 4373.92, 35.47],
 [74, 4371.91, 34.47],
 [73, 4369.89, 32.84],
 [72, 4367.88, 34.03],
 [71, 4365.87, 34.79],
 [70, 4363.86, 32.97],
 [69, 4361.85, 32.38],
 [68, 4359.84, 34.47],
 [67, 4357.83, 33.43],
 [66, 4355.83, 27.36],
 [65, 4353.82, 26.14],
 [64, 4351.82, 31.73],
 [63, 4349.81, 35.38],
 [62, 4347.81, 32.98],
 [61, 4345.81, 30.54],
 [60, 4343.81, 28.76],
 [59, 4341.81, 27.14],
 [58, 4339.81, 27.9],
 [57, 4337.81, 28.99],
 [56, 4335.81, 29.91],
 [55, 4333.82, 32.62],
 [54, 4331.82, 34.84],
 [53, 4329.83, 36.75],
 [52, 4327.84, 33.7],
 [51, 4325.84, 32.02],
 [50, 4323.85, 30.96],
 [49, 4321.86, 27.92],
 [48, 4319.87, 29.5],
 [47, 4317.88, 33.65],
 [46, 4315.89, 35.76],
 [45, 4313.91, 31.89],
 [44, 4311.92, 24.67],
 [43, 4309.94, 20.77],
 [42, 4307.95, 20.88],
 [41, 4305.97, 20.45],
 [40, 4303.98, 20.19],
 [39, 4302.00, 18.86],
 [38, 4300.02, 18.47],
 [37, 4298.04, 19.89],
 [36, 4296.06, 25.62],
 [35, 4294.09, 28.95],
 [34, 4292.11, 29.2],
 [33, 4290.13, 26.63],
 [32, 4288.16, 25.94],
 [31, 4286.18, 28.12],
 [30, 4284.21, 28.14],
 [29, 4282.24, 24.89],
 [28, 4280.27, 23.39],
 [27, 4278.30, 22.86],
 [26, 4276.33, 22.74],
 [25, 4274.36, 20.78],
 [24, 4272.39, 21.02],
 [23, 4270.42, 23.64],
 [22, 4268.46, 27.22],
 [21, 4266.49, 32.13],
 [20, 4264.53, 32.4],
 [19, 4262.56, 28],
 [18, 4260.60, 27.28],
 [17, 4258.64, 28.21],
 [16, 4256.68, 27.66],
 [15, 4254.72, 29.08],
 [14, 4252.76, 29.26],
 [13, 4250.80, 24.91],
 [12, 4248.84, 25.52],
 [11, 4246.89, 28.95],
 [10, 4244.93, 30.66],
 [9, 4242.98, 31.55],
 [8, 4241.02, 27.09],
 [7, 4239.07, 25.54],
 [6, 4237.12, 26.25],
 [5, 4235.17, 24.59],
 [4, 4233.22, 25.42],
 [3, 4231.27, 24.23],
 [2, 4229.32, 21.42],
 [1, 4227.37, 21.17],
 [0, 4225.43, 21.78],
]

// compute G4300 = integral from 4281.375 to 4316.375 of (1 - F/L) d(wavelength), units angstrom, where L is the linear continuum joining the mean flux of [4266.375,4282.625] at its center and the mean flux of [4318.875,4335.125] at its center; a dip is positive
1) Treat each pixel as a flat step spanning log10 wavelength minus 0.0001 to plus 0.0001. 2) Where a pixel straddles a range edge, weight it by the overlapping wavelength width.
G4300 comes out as 3.6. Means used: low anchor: 23.9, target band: 24.8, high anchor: 32.3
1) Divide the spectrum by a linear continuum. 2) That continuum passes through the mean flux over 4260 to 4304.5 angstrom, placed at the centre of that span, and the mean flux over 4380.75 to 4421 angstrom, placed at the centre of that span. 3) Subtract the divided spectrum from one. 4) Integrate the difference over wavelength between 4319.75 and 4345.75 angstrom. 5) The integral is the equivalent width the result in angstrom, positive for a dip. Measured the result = -3.8 angstrom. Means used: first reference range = 25.1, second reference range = 29.4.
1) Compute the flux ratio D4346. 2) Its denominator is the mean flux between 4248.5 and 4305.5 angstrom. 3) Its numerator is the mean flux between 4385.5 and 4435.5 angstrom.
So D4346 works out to 1.2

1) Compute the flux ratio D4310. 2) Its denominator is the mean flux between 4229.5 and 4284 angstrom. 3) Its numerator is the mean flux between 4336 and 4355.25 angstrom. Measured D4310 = 1.13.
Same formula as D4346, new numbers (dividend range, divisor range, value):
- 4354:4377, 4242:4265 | 1.16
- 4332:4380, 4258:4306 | 1.27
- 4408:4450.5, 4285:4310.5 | 1.39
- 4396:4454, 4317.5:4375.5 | 1.01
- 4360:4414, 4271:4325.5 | 1.21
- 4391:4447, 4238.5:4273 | 1.13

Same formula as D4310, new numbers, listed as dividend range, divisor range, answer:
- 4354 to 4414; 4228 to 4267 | 1.12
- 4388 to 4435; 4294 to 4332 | 1.11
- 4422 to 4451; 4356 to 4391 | 1.06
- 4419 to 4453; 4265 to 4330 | 1.27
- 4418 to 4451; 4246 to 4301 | 1.27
